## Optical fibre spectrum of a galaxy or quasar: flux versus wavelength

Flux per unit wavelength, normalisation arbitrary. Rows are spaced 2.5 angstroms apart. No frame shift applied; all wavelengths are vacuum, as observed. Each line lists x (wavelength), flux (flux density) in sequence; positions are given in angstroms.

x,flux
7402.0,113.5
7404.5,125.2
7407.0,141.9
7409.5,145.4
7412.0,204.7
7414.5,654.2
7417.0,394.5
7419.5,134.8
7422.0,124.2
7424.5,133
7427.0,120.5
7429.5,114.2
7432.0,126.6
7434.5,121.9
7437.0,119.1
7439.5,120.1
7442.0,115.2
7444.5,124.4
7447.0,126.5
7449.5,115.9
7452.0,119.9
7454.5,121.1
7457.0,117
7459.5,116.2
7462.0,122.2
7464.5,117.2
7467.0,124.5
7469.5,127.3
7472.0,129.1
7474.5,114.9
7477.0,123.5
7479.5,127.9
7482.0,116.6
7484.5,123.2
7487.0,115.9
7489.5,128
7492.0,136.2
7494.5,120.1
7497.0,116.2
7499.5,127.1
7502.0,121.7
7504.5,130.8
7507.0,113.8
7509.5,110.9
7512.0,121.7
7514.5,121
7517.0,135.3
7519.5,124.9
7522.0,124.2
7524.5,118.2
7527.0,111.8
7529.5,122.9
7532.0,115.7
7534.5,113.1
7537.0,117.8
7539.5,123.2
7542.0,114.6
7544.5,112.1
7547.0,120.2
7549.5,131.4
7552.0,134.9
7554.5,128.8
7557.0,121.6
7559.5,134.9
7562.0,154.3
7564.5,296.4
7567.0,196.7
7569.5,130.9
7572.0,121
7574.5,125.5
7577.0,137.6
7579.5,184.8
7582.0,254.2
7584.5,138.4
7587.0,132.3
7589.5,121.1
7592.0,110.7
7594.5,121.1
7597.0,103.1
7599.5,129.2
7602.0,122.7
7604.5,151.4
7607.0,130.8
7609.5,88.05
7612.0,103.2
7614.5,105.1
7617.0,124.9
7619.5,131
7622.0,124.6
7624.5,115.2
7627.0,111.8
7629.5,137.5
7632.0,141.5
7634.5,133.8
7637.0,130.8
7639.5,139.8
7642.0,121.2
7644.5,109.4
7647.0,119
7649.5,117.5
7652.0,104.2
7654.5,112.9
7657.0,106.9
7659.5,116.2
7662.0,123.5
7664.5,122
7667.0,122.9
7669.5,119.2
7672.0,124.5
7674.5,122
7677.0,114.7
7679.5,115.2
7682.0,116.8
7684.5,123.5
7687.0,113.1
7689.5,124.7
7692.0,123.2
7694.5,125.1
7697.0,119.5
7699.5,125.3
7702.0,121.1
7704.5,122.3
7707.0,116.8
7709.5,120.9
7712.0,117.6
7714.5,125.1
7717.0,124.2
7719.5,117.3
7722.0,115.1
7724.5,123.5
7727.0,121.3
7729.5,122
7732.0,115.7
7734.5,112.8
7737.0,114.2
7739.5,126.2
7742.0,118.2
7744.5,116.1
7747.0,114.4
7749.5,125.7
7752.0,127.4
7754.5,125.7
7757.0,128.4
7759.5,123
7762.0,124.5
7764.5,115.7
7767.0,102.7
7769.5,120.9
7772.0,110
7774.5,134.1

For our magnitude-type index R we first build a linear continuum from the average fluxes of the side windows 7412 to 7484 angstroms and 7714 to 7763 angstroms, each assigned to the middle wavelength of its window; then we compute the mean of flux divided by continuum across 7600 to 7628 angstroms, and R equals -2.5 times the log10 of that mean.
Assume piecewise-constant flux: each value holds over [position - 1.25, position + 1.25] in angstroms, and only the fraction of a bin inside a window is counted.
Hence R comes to 0.13 mag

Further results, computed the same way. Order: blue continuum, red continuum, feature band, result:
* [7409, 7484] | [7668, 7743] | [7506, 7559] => 0.17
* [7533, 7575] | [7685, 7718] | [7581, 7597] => -0.04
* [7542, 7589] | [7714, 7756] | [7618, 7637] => 0.10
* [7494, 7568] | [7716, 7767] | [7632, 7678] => 0.04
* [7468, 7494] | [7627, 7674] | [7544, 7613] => -0.15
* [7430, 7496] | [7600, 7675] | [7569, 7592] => -0.22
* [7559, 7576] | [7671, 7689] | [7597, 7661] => 0.16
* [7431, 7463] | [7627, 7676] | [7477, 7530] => -0.01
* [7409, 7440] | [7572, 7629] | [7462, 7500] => 0.38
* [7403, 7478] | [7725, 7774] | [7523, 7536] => 0.23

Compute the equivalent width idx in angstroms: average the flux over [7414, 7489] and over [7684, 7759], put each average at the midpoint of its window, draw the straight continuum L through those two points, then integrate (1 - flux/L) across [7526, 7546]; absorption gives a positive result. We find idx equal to 2.92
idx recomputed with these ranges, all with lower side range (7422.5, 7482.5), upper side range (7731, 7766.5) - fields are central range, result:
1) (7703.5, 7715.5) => 0.0 angstroms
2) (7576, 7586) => -4.8 angstroms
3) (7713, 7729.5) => -0.1 angstroms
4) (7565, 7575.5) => -2.9 angstroms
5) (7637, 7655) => 0.3 angstroms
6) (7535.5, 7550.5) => 0.2 angstroms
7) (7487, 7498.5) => -0.3 angstroms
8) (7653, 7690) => 0.7 angstroms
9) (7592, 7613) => 0.4 angstroms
